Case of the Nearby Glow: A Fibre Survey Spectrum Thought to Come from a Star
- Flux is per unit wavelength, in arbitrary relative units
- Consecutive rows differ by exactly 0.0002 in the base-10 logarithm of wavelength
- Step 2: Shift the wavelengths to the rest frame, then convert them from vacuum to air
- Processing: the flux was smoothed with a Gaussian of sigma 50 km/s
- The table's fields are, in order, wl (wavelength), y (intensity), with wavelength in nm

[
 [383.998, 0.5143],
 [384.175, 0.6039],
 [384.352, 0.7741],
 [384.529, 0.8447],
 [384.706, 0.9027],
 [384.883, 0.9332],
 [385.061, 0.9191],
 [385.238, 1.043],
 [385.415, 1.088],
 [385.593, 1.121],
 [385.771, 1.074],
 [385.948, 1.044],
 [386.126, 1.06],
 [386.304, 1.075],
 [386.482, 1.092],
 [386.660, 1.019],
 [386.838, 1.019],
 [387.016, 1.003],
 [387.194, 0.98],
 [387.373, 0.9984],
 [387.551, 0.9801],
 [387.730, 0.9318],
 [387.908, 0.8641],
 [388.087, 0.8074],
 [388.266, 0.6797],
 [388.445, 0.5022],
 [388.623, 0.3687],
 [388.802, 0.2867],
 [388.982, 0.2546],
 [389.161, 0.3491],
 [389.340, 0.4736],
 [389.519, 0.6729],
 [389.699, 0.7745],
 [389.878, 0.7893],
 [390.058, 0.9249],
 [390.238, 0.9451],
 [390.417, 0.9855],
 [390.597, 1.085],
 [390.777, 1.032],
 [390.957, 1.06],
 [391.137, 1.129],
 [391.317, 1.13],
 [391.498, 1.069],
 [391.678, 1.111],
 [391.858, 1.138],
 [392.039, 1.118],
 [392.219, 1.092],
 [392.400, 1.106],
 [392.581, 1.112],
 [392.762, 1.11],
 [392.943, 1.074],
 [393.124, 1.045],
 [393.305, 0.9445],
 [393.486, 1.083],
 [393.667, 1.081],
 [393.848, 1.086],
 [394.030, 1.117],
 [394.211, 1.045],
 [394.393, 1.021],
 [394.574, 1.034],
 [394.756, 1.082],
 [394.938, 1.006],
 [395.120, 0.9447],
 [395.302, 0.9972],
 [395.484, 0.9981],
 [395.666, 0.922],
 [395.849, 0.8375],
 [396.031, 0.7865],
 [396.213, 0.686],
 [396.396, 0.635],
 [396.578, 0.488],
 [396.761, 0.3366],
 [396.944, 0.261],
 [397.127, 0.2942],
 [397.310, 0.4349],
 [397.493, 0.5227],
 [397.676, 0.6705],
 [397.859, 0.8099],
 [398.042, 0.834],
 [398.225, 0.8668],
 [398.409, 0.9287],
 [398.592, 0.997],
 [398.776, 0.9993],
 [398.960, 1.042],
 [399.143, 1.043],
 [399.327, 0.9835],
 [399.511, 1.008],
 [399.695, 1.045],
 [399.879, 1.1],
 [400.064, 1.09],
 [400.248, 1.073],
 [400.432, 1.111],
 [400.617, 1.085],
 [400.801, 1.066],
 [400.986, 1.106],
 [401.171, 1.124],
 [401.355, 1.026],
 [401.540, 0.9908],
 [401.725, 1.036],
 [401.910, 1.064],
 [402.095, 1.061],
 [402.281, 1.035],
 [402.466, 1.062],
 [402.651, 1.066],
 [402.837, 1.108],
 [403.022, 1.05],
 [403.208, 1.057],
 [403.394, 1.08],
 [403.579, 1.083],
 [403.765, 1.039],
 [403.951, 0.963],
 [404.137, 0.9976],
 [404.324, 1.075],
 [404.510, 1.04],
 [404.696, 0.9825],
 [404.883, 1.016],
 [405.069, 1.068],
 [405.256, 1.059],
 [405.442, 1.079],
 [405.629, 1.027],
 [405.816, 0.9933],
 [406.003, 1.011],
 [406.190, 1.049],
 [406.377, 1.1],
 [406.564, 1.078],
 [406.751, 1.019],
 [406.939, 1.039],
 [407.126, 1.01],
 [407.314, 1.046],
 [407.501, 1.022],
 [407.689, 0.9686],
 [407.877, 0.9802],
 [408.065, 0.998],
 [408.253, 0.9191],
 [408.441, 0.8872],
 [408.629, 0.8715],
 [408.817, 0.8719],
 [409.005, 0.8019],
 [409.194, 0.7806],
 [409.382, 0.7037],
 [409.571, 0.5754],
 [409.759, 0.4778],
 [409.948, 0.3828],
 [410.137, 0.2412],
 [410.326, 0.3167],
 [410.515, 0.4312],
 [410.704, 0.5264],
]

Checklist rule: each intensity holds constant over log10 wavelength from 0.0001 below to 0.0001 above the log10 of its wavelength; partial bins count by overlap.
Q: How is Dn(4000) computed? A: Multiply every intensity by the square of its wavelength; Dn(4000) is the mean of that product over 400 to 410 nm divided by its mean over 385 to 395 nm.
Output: 1.12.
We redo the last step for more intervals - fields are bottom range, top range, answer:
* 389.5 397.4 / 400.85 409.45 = 1.16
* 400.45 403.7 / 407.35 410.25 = 0.74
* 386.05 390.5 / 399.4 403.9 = 1.44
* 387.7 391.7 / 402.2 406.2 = 1.43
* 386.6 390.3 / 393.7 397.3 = 1.14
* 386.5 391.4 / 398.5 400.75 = 1.35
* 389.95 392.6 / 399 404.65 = 1.04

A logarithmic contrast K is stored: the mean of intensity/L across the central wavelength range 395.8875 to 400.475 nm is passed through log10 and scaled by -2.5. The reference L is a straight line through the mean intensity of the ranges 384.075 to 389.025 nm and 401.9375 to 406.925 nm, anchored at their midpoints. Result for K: 0.23 mag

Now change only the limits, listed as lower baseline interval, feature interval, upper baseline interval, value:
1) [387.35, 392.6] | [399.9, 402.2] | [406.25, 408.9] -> -0.142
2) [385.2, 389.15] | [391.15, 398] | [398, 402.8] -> 0.063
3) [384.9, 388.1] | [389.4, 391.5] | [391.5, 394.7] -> 0.104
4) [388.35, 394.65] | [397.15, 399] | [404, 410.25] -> 0.167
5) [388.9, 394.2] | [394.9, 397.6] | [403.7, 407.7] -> 0.420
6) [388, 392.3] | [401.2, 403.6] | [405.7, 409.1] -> -0.132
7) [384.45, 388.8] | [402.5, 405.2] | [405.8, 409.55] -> -0.111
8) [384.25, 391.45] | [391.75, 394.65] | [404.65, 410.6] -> -0.226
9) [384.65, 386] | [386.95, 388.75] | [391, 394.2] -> 0.289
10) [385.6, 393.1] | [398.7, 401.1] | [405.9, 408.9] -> -0.106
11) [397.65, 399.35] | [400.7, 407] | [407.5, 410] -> -0.215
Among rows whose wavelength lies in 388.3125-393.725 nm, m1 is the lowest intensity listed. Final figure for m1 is 0.2546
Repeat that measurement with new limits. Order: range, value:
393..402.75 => 0.261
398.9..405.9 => 0.963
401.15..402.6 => 0.9908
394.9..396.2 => 0.7865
